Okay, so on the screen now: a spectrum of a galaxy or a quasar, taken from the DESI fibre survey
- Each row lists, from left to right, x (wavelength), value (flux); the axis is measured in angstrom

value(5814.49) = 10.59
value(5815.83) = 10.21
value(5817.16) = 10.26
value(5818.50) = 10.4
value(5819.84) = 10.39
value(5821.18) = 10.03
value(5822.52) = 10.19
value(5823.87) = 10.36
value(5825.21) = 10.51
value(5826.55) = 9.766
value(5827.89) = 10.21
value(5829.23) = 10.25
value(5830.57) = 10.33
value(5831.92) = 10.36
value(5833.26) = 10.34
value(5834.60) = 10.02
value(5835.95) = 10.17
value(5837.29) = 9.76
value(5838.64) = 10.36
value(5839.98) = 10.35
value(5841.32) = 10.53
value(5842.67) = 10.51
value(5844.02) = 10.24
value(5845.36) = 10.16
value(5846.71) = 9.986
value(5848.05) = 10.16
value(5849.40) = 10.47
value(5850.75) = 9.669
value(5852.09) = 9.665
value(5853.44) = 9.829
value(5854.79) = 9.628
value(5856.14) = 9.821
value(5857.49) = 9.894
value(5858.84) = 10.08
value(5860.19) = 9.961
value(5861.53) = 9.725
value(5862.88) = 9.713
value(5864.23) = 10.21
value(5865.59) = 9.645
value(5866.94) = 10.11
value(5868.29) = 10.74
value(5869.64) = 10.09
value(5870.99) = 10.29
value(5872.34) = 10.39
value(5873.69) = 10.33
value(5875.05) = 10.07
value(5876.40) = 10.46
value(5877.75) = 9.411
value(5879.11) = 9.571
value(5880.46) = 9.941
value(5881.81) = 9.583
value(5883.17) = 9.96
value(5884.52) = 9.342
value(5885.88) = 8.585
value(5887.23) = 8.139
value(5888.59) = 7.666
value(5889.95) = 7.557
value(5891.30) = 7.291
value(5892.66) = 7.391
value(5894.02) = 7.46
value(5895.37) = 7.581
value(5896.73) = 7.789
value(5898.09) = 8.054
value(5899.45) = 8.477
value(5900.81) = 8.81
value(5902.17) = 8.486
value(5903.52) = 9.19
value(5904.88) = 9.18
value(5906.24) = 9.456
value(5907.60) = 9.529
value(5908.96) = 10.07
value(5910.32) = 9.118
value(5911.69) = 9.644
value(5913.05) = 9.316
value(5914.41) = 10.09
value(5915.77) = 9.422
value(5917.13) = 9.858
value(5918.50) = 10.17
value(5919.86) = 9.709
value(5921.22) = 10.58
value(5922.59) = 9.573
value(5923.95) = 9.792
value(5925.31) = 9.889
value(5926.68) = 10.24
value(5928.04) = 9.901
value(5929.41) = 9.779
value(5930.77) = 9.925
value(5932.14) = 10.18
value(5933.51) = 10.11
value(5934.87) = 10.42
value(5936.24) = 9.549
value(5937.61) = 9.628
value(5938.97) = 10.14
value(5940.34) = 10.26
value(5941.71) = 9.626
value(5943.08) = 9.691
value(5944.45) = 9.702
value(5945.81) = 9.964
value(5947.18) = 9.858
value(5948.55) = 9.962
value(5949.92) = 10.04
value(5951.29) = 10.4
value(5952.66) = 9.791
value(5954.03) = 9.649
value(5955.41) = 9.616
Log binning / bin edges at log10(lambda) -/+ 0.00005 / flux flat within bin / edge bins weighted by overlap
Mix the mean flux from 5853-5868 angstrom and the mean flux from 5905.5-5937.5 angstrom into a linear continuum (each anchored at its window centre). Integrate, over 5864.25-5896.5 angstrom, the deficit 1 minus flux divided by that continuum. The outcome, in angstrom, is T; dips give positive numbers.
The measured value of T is 2.2 angstrom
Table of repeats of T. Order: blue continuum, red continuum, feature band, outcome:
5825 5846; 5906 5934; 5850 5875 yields 0.28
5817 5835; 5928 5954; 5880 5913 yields 4.51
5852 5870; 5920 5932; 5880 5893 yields 1.82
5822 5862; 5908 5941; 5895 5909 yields 1.68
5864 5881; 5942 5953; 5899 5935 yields 1.19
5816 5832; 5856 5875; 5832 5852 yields -0.02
